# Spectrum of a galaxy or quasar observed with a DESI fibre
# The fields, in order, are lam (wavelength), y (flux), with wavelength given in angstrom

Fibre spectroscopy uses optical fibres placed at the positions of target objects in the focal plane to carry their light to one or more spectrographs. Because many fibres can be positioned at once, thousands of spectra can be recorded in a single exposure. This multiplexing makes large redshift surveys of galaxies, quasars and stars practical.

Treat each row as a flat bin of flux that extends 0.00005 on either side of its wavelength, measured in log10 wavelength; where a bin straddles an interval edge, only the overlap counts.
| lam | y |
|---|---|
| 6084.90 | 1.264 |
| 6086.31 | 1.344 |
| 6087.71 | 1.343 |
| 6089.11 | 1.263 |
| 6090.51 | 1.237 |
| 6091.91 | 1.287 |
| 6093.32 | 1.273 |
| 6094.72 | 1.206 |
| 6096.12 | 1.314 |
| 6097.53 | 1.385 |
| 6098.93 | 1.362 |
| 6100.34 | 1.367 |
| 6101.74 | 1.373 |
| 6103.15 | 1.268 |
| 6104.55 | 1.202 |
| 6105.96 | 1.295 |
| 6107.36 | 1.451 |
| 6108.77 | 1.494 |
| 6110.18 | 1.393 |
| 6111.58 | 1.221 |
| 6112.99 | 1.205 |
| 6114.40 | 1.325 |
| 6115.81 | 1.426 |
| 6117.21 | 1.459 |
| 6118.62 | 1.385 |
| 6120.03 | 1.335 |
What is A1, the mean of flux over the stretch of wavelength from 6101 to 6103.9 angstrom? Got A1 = 1.32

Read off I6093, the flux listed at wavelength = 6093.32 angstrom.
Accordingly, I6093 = 1.273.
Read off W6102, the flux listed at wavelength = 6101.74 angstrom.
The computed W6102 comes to 1.373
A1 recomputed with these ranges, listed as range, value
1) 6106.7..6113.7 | 1.35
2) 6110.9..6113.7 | 1.21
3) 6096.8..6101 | 1.37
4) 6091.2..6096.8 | 1.27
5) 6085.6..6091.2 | 1.3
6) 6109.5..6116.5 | 1.31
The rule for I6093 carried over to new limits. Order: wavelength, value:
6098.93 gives 1.362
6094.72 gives 1.206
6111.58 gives 1.221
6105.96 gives 1.295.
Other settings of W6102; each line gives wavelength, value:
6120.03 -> 1.335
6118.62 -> 1.385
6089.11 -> 1.263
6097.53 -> 1.385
